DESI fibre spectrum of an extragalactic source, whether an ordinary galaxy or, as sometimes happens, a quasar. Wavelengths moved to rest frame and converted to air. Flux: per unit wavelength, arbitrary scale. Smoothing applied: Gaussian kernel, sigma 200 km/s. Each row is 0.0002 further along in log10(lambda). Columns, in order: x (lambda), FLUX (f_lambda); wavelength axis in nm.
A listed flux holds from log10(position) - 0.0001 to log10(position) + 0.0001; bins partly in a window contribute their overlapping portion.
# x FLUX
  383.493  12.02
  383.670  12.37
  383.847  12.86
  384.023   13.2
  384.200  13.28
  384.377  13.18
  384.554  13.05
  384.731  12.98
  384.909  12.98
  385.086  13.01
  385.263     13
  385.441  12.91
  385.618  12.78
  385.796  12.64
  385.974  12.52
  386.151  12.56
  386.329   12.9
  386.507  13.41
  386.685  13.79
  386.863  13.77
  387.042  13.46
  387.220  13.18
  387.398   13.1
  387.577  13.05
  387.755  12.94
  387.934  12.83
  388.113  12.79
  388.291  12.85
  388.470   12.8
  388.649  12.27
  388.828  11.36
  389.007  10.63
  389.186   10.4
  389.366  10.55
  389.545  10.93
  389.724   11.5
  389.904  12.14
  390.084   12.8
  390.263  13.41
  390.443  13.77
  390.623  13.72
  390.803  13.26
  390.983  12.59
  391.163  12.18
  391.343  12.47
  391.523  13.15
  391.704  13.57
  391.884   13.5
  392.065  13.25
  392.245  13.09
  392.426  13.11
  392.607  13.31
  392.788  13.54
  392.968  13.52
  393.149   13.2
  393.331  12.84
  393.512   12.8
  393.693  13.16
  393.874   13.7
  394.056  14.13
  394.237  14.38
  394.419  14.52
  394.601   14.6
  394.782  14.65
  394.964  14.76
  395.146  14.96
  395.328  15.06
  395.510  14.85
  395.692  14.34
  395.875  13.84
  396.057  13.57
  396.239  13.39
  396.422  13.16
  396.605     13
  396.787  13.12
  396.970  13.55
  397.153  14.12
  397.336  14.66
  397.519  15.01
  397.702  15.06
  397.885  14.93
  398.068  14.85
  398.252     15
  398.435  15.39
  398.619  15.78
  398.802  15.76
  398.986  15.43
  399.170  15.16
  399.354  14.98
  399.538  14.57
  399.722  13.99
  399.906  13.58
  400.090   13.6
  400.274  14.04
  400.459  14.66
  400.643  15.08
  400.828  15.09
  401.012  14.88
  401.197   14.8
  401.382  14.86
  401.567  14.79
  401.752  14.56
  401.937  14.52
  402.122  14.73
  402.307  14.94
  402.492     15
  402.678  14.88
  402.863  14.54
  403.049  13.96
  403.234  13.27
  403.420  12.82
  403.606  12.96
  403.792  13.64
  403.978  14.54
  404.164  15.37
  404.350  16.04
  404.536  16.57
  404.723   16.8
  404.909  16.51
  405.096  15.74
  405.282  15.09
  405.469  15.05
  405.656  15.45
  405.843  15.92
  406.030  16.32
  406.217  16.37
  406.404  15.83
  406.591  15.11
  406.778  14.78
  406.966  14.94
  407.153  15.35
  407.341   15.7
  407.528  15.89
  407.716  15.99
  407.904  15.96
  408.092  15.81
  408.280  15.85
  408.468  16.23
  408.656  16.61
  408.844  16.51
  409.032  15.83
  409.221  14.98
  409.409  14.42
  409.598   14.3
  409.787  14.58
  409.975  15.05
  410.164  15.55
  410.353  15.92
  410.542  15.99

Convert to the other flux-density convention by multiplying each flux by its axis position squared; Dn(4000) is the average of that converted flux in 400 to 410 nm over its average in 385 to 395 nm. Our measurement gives 1.3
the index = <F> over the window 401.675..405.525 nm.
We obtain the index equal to 14.8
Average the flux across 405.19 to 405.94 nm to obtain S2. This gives 15.4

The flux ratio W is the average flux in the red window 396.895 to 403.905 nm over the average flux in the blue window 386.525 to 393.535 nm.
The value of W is 1.1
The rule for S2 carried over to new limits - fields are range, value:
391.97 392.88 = 13.3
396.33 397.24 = 13.4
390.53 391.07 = 13.2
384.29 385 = 13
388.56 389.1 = 11.4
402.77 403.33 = 13.9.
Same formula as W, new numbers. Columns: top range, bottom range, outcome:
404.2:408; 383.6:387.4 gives 1.21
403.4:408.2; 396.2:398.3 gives 1.09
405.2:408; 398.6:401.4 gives 1.06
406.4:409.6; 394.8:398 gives 1.10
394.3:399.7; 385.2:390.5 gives 1.16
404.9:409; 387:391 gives 1.27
